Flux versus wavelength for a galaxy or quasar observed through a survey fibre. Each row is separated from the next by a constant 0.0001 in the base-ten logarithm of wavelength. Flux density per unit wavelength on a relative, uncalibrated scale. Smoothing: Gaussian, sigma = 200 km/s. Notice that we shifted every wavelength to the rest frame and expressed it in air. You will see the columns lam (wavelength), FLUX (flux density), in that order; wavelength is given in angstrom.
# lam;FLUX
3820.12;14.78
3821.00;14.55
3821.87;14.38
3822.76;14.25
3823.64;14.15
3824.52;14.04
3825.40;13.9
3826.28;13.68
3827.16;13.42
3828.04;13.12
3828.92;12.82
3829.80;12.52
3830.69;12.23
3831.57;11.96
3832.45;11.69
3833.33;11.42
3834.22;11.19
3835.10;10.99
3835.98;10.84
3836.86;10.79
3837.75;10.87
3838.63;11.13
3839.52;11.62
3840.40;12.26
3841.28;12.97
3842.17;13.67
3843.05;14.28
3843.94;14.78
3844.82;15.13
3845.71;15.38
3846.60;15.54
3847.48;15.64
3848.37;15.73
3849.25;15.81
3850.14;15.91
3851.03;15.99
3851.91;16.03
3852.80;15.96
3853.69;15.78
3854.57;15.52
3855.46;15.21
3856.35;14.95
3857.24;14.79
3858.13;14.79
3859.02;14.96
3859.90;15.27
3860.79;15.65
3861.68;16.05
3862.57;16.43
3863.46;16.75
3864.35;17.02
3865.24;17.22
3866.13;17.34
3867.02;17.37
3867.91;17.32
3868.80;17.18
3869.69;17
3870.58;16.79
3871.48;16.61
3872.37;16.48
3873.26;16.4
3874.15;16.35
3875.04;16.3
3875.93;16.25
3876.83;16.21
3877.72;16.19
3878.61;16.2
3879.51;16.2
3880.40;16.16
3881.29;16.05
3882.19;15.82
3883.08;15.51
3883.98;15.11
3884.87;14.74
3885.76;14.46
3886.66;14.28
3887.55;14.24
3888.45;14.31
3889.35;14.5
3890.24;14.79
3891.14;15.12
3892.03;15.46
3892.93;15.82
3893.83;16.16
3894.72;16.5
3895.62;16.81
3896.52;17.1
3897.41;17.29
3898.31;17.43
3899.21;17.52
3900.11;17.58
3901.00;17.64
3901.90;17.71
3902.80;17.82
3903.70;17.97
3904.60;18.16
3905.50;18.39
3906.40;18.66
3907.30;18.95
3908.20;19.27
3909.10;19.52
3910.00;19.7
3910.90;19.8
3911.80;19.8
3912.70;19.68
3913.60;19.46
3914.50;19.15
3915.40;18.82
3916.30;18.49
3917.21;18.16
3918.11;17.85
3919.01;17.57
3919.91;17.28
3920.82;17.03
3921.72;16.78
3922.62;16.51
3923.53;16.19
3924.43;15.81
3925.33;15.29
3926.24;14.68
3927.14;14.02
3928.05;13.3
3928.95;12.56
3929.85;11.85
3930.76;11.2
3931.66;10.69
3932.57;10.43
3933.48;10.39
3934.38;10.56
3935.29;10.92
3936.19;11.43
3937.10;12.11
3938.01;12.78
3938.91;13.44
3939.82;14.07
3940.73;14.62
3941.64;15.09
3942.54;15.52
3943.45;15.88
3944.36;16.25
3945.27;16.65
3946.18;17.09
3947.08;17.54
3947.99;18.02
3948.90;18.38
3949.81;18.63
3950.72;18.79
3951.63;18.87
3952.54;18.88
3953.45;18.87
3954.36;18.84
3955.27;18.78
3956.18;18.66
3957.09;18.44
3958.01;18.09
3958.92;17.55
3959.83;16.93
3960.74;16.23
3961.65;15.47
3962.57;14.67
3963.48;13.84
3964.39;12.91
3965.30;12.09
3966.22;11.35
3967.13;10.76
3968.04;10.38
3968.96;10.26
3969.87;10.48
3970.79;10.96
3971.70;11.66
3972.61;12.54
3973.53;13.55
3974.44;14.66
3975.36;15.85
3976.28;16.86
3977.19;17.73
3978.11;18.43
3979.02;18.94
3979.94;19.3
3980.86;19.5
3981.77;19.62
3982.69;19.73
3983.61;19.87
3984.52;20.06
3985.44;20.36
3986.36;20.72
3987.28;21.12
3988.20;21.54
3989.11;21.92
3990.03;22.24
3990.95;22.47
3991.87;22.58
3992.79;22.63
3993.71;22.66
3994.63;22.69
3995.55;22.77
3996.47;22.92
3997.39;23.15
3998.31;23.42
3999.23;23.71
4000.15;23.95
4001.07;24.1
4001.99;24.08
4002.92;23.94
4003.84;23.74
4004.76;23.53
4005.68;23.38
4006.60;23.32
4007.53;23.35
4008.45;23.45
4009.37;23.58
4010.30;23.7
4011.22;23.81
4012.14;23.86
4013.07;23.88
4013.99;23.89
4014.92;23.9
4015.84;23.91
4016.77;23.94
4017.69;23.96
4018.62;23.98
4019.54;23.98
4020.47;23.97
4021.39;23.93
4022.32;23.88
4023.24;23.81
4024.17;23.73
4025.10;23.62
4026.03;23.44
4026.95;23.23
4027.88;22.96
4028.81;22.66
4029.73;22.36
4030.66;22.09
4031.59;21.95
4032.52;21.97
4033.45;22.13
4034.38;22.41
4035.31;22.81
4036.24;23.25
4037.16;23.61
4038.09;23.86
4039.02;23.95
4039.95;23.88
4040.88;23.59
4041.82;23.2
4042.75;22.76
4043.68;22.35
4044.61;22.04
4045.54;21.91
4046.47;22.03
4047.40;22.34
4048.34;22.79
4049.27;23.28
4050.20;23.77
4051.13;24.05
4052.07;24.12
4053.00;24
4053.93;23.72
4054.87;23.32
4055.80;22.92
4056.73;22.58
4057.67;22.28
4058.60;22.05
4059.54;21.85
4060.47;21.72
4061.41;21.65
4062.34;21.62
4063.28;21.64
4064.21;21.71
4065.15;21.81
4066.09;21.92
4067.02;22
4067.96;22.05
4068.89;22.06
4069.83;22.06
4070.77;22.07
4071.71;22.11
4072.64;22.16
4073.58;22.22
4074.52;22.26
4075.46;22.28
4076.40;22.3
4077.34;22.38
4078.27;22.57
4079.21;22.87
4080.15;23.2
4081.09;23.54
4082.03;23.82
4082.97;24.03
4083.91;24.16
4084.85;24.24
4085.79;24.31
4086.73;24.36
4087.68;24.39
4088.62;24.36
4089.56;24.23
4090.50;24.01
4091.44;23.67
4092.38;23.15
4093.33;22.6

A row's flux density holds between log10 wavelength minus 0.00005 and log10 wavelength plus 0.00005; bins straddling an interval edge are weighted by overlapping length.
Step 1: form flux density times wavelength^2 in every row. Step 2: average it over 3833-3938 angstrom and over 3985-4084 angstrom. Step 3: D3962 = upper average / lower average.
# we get 1.58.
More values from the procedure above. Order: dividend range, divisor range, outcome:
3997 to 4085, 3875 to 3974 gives 1.55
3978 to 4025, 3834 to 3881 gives 1.60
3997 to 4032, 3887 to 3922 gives 1.42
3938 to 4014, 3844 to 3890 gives 1.25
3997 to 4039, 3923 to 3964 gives 1.59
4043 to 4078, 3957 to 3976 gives 1.72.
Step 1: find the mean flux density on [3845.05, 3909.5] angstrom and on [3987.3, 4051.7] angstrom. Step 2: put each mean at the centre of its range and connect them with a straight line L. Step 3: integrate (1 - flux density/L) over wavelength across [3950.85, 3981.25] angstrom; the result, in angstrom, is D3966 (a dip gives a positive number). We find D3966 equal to 7.4 angstrom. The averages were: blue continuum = 16.3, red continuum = 23.2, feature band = 15.5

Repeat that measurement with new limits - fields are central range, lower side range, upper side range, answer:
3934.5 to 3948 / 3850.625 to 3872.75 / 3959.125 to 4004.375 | 2.4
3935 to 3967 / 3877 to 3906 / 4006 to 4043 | 5.8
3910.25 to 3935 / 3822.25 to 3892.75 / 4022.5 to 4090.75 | 2.4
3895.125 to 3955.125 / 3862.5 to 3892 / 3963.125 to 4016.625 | 3.9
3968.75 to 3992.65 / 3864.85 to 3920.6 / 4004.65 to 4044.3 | 3.8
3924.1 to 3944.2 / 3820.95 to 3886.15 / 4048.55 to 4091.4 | 5.4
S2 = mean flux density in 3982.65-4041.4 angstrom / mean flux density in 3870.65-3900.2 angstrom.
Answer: 1.45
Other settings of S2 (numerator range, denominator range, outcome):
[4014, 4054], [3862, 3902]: 1.43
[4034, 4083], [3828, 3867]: 1.59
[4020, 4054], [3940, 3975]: 1.49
